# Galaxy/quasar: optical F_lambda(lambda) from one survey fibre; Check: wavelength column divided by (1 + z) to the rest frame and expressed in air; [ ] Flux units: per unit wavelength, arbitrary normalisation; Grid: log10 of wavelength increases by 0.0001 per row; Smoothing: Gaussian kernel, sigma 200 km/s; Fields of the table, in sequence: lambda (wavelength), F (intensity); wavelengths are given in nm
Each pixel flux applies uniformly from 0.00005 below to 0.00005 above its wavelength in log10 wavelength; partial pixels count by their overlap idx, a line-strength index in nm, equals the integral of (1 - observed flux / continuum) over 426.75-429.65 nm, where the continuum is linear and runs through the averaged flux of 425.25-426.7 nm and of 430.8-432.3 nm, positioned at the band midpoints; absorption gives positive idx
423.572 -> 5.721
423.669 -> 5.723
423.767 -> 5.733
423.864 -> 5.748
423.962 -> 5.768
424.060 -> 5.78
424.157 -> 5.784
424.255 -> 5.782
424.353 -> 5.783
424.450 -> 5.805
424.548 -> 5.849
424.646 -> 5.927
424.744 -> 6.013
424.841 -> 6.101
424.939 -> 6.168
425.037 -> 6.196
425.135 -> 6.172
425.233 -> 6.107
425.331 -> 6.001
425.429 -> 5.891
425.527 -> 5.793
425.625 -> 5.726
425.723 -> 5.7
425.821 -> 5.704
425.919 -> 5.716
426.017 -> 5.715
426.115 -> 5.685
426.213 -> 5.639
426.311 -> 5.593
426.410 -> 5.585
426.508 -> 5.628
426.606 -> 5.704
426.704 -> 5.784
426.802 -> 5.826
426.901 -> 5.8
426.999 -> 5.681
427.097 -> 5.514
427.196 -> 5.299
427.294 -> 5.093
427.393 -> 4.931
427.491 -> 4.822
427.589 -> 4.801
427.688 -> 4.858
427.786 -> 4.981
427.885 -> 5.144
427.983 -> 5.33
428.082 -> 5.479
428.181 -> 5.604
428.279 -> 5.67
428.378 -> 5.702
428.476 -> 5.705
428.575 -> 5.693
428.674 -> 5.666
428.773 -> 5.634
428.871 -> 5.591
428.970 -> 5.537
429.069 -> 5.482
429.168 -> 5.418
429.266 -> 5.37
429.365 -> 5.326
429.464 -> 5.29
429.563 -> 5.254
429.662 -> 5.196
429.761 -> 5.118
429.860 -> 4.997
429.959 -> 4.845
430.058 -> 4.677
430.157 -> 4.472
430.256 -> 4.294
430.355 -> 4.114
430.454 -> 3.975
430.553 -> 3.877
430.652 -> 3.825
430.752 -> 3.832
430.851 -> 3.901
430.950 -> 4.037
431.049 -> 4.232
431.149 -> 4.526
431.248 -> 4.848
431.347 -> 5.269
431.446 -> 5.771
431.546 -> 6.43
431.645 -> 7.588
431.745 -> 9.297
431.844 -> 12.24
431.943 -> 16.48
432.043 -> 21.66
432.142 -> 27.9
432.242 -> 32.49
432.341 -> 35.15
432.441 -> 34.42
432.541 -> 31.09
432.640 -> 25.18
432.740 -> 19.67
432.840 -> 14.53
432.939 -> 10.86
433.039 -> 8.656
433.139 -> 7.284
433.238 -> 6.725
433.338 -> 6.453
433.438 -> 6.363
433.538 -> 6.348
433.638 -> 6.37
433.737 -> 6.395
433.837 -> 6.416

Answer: 0.91 nm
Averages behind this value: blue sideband 5.73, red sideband 11.3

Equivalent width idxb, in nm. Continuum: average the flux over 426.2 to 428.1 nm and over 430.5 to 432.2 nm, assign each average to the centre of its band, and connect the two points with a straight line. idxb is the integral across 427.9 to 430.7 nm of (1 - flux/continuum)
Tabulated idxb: 0.74 nm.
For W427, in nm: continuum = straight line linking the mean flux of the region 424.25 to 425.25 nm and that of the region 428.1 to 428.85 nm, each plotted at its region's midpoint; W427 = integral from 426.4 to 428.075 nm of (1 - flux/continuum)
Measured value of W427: 0.13 nm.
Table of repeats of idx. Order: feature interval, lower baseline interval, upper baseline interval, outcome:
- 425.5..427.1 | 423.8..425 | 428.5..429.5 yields 0.01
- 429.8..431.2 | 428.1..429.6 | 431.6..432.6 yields 0.97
